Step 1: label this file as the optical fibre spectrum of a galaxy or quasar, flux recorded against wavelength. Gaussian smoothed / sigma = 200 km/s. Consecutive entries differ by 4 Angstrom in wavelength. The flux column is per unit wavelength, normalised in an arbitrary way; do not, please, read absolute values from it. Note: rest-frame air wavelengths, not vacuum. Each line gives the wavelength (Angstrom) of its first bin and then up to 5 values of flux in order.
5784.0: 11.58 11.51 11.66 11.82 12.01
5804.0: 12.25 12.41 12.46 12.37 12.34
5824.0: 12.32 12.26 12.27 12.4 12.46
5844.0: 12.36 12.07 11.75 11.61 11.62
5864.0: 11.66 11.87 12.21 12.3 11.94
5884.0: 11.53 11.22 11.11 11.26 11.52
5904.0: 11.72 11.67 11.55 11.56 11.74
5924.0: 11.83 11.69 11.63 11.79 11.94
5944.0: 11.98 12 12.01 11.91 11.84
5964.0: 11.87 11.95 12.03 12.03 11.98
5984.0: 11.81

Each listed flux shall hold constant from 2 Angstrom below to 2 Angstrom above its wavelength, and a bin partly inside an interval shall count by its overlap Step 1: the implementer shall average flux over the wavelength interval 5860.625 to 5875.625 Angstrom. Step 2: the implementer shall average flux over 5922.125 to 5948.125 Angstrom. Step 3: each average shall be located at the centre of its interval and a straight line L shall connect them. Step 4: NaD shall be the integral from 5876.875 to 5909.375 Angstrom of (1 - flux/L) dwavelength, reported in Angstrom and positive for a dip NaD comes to 1.0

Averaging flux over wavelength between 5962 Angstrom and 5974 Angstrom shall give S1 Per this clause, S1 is 11.9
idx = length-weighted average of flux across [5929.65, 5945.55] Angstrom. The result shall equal 11.8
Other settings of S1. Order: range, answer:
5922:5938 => 11.7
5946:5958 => 12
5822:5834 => 12.3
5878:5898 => 11.4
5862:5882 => 12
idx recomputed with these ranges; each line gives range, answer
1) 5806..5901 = 12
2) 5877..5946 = 11.6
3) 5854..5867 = 11.6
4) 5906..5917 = 11.6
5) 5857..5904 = 11.7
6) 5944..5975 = 11.9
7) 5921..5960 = 11.9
